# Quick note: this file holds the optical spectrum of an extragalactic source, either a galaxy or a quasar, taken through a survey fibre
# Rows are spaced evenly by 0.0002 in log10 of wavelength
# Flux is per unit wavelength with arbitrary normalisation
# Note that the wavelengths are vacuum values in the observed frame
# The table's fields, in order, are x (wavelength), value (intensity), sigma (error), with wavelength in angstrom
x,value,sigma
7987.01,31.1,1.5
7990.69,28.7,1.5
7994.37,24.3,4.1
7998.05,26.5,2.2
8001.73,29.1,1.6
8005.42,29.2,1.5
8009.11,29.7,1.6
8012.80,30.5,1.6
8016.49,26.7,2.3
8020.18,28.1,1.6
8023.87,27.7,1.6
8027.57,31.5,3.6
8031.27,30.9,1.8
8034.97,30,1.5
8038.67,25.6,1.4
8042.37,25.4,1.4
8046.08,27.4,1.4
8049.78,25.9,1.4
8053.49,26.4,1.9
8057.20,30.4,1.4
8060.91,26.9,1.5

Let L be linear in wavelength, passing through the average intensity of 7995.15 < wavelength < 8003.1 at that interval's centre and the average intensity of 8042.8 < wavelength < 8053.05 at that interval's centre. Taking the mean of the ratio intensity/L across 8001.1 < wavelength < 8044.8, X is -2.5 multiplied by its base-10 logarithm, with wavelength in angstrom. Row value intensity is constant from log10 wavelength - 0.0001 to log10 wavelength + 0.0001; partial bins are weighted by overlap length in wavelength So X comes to -0.070 mag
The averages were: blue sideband 27.3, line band 28.7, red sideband 26.4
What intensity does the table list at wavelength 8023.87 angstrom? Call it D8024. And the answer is 27.7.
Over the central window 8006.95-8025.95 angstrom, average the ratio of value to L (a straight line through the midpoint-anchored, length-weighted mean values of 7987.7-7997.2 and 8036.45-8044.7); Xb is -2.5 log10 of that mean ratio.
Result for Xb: -0.08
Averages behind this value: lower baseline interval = 27.1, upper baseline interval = 25.8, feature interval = 28.6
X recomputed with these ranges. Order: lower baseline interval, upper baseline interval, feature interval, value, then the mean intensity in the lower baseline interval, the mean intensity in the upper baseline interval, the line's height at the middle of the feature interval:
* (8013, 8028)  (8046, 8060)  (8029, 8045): -0.002 mag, 28.4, 27.5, 28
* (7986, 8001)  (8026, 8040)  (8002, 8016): -0.039 mag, 27.6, 29.6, 28.4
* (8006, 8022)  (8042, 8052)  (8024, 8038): -0.092 mag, 28.8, 26.4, 27.5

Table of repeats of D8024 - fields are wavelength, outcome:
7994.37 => 24.3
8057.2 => 30.4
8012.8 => 30.5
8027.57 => 31.5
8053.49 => 26.4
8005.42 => 29.2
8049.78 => 25.9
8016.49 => 26.7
